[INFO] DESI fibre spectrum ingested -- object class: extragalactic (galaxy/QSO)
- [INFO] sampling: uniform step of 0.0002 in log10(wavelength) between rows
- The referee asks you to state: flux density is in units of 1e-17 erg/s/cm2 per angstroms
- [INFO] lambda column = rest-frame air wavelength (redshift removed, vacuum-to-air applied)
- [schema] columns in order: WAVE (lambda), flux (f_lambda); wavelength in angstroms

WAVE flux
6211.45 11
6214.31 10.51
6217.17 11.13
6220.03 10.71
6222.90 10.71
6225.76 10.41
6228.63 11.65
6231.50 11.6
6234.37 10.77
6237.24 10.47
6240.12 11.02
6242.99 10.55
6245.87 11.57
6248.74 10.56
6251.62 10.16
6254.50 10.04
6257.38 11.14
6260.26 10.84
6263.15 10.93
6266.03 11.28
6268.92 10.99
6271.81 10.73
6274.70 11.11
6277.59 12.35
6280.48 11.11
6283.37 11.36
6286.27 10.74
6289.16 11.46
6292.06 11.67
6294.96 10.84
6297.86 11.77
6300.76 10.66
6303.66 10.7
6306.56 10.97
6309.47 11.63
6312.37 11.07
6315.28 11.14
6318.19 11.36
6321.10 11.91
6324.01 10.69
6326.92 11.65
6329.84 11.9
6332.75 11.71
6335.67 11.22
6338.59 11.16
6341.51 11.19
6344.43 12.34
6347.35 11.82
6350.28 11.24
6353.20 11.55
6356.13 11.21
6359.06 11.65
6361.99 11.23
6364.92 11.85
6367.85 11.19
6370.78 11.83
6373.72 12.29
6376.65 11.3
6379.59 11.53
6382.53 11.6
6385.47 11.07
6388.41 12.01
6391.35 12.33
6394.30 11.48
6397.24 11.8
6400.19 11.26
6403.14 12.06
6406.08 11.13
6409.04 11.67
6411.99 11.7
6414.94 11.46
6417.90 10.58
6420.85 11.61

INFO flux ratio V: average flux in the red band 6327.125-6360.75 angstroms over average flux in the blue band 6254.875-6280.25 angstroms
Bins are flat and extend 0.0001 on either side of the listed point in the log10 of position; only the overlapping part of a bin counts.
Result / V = 1.0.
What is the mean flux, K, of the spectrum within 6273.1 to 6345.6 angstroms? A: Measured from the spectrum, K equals 11.3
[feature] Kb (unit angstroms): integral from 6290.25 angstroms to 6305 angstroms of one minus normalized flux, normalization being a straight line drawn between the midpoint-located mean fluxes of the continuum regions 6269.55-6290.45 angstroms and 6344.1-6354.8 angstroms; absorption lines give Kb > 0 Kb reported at 0.3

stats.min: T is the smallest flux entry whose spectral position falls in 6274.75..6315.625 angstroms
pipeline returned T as 10.66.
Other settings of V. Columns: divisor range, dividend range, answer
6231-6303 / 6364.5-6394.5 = 1.06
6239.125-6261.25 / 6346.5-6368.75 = 1.07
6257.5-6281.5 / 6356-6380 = 1.04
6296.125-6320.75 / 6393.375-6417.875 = 1.03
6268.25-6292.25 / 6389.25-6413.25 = 1.04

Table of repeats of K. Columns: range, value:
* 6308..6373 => 11.5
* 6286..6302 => 11.2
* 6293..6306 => 11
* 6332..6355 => 11.5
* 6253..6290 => 11.1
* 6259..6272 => 11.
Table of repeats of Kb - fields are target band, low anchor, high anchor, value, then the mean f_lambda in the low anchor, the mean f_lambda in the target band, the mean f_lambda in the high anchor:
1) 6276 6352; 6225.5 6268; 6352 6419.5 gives -1.1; 10.9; 11.4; 11.6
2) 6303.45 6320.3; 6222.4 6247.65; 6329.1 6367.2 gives 0.2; 11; 11.2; 11.5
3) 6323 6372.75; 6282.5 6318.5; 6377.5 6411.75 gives -0.5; 11.2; 11.5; 11.6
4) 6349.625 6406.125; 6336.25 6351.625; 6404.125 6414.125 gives -0.3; 11.5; 11.6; 11.5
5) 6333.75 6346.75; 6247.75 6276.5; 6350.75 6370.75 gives -0.2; 10.8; 11.5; 11.5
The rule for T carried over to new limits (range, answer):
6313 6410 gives 10.69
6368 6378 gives 11.3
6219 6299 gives 10.04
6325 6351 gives 11.16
